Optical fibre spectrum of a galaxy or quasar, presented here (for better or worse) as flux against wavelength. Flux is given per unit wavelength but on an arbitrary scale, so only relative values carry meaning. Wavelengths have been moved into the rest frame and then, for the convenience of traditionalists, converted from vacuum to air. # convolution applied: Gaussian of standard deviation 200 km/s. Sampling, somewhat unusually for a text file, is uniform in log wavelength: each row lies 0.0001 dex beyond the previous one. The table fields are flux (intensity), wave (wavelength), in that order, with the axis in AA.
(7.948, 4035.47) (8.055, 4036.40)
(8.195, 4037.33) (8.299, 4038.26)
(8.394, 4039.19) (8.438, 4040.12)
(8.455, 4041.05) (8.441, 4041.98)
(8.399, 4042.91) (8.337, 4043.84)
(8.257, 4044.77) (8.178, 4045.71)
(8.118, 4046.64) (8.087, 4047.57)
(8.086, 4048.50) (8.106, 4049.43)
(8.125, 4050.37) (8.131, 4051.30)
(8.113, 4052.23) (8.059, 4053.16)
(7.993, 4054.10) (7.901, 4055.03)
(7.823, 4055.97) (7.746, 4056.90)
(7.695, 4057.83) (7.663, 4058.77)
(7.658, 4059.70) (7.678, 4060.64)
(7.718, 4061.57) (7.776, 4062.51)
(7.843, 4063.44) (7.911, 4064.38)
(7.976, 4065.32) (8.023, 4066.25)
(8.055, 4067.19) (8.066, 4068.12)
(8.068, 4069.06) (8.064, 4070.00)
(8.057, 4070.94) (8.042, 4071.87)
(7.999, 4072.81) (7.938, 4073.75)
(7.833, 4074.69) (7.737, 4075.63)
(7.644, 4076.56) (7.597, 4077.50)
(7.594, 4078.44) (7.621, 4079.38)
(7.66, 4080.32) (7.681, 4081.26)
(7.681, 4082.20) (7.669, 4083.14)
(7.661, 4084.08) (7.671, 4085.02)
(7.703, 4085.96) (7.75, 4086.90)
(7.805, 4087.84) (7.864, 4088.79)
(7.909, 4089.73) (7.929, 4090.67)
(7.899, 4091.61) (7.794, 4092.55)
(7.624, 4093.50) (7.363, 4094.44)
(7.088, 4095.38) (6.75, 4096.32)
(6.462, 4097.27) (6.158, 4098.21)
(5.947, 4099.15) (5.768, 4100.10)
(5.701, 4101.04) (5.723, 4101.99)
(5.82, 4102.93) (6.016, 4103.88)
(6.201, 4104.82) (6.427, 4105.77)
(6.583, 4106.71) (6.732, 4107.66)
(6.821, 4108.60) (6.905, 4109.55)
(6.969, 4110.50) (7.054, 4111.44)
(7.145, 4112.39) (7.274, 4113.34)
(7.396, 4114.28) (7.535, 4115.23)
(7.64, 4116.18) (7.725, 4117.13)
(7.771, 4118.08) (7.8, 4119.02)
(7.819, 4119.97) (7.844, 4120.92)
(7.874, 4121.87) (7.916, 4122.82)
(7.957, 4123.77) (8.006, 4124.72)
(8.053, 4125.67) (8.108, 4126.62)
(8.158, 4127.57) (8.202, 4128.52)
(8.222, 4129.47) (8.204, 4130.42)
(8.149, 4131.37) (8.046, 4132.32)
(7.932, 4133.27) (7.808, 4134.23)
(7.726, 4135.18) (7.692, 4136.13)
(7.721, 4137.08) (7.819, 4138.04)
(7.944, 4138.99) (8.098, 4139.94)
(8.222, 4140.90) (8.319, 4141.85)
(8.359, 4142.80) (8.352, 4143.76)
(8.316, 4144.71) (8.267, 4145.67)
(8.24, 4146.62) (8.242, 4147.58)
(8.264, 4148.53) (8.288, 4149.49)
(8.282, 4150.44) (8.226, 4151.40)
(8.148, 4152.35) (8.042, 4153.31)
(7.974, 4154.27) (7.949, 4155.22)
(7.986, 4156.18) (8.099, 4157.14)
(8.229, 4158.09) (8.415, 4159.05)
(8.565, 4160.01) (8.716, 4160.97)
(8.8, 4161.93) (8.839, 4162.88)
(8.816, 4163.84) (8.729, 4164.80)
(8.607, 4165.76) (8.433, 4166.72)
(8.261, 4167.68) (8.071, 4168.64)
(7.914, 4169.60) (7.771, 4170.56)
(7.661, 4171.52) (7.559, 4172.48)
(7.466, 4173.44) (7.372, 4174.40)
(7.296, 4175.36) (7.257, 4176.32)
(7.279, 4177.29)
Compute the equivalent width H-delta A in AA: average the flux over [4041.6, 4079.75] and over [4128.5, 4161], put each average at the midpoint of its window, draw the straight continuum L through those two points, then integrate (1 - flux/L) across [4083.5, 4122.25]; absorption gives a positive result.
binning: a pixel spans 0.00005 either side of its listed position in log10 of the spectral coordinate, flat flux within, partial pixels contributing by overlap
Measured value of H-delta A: 4.5 AA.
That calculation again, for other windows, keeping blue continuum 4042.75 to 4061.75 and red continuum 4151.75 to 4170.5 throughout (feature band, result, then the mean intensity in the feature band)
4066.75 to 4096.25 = 1.2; 7.76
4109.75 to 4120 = 0.9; 7.44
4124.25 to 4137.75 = 0.4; 8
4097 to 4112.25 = 3.4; 6.35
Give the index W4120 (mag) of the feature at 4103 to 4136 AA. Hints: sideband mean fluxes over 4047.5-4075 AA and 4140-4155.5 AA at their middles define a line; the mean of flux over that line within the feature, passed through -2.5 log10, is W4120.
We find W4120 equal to 0.09 mag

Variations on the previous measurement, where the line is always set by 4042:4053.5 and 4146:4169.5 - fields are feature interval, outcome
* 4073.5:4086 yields 0.073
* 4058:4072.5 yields 0.041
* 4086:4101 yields 0.150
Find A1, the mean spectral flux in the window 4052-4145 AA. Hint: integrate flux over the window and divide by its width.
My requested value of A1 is 7.59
